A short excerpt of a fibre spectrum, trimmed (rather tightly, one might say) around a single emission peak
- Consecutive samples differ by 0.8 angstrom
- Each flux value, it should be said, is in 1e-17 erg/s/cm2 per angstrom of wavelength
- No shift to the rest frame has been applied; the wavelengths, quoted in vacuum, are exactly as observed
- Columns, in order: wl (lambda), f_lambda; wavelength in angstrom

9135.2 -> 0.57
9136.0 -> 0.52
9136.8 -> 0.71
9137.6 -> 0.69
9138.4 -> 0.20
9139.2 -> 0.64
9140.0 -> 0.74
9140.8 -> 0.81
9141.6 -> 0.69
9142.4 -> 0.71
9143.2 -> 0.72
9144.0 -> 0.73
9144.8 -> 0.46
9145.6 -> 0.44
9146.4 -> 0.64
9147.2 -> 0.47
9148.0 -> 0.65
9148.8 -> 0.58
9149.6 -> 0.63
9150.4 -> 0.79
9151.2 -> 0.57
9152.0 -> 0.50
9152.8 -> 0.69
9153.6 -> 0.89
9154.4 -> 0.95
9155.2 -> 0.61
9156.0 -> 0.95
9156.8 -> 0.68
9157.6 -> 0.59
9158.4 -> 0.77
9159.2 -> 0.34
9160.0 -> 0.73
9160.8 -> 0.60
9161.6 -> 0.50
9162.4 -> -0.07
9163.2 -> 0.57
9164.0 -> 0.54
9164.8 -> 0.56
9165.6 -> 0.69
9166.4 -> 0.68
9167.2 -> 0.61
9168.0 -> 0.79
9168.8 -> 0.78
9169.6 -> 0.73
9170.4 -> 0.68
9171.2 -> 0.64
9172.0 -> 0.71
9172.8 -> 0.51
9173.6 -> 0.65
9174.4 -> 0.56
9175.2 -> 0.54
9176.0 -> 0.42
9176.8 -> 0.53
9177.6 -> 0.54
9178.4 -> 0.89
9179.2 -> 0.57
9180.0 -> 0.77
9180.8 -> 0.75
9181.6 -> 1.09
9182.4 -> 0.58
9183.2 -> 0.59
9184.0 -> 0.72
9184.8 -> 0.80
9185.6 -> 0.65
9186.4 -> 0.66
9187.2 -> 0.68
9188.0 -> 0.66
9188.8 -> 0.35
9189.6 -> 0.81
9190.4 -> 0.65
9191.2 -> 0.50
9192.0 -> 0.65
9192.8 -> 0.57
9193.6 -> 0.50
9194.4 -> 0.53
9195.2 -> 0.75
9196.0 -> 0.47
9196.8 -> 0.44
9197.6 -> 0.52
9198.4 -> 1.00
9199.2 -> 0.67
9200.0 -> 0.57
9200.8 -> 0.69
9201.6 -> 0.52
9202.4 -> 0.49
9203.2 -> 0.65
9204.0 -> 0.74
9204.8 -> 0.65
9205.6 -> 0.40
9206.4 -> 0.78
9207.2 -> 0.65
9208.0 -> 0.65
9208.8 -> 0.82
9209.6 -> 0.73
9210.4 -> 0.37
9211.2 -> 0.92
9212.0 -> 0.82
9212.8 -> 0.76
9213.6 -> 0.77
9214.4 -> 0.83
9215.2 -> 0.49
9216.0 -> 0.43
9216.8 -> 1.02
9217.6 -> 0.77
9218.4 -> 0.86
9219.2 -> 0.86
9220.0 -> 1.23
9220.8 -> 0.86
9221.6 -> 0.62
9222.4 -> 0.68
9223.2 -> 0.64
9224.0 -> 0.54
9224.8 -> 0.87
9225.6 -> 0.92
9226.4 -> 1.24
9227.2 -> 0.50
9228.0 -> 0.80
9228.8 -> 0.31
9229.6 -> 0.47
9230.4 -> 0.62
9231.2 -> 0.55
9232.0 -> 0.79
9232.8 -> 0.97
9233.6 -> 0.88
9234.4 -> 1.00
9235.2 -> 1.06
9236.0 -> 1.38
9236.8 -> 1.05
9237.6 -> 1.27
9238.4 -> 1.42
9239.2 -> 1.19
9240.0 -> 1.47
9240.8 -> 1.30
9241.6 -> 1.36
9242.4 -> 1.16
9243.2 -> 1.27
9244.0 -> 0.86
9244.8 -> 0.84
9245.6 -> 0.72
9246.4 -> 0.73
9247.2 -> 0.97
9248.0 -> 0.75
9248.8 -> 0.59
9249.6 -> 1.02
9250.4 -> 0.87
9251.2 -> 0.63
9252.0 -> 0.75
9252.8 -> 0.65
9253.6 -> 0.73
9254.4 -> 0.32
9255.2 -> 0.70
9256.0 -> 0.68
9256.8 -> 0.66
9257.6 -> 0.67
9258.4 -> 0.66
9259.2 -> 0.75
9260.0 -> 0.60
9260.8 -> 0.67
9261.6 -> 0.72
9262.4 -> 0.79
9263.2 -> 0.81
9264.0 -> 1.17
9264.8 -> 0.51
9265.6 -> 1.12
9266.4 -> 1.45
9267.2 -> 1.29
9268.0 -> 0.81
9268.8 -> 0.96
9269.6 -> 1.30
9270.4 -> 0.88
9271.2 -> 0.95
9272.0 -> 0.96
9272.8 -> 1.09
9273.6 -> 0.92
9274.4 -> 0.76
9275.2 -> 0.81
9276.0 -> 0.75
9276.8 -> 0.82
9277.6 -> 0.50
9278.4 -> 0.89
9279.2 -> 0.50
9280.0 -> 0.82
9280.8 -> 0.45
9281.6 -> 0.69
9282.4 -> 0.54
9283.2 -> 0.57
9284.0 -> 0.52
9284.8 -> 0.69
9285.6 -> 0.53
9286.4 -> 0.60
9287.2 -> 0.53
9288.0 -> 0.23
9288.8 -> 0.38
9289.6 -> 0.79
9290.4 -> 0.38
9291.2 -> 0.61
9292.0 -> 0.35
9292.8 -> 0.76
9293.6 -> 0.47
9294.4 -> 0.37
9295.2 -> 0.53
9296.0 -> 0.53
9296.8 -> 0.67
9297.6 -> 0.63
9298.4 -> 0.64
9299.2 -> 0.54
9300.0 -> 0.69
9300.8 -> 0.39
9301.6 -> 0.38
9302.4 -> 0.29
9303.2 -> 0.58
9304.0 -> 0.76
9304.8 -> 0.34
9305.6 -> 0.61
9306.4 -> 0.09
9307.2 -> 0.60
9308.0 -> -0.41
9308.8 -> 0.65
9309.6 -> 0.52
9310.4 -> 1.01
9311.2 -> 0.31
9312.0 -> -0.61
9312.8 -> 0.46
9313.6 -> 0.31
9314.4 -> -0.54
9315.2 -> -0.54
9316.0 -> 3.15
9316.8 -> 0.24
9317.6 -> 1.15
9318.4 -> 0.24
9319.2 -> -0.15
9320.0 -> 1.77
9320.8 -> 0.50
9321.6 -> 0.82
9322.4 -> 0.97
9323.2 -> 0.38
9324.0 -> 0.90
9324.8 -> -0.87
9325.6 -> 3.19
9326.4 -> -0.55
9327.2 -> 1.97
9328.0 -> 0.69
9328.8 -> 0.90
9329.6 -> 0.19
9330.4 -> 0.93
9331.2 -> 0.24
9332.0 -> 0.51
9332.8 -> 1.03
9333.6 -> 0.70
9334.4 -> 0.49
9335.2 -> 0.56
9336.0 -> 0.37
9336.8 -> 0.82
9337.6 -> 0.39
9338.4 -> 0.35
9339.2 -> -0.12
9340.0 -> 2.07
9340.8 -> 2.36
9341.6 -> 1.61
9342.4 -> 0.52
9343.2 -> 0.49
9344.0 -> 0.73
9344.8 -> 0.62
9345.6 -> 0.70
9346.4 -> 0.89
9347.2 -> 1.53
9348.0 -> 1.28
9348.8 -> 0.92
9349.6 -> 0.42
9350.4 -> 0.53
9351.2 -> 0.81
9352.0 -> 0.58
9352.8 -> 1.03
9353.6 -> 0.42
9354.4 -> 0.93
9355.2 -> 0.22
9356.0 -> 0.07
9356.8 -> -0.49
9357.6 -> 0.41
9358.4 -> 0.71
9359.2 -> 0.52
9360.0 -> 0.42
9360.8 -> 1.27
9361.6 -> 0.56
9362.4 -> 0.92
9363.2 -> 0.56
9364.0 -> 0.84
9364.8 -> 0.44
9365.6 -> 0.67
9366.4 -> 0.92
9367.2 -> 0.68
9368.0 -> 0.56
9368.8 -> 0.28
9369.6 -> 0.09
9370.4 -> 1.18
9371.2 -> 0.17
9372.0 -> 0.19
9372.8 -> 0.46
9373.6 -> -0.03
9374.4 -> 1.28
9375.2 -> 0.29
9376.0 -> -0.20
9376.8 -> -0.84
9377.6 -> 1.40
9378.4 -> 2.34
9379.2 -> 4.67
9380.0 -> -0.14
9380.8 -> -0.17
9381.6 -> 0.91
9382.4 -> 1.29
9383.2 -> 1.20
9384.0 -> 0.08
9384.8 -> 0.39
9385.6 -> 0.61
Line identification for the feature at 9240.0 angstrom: Halpha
